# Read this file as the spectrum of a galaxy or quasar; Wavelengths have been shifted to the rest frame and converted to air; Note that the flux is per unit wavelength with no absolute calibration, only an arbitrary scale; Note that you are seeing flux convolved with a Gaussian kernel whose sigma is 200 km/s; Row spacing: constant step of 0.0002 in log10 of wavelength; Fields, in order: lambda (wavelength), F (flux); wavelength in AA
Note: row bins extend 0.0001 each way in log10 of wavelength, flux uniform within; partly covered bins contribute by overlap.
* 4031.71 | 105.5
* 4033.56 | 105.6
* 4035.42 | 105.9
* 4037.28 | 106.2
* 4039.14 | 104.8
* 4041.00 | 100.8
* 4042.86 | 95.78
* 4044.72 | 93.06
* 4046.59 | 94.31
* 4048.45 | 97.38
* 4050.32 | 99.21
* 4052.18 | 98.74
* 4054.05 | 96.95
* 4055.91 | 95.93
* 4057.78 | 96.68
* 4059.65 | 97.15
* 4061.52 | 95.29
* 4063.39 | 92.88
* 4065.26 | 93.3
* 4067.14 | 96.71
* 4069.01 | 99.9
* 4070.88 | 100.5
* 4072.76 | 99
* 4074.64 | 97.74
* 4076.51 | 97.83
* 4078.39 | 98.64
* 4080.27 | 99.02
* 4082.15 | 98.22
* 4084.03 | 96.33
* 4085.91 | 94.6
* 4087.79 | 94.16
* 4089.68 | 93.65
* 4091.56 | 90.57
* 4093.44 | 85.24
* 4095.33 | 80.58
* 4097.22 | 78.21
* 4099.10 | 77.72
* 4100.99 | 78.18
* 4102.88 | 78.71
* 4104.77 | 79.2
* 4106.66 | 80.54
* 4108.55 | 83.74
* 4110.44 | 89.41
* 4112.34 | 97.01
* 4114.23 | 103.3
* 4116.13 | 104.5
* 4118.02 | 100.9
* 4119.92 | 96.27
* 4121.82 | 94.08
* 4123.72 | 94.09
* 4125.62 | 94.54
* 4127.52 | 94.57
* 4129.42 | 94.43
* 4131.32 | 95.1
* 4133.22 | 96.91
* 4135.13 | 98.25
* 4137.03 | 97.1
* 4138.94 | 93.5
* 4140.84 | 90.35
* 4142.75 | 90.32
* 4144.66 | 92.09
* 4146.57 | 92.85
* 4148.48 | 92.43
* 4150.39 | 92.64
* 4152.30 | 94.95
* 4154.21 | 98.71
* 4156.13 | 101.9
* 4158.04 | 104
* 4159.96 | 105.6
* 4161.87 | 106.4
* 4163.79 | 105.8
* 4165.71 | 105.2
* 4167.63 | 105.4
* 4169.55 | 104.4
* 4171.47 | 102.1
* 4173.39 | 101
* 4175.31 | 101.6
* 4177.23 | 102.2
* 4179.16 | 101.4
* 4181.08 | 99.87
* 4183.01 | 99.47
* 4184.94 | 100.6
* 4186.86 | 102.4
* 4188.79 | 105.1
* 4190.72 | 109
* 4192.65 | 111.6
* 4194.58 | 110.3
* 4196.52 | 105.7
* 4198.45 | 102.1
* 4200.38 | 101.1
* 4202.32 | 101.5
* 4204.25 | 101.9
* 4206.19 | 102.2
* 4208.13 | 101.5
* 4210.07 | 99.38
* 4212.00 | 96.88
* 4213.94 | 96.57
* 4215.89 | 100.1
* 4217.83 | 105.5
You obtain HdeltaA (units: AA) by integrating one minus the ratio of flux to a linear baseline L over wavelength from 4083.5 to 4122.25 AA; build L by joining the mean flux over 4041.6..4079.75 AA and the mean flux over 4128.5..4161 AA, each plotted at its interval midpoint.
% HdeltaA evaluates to 2.9 AA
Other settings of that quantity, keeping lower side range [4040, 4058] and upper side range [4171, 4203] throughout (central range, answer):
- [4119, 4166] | 2.1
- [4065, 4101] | 2.1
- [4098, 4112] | 2.5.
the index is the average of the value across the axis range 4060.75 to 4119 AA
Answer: 92.1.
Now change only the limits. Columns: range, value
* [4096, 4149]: 91.3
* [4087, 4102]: 84.6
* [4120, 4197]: 99.6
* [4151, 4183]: 102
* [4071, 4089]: 97.3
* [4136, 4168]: 98.1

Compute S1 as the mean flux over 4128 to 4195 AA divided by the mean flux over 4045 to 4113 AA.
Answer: 1.08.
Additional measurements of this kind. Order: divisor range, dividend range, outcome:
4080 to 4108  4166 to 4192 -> 1.19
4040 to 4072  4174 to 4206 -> 1.07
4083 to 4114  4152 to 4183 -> 1.19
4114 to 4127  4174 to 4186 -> 1.03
